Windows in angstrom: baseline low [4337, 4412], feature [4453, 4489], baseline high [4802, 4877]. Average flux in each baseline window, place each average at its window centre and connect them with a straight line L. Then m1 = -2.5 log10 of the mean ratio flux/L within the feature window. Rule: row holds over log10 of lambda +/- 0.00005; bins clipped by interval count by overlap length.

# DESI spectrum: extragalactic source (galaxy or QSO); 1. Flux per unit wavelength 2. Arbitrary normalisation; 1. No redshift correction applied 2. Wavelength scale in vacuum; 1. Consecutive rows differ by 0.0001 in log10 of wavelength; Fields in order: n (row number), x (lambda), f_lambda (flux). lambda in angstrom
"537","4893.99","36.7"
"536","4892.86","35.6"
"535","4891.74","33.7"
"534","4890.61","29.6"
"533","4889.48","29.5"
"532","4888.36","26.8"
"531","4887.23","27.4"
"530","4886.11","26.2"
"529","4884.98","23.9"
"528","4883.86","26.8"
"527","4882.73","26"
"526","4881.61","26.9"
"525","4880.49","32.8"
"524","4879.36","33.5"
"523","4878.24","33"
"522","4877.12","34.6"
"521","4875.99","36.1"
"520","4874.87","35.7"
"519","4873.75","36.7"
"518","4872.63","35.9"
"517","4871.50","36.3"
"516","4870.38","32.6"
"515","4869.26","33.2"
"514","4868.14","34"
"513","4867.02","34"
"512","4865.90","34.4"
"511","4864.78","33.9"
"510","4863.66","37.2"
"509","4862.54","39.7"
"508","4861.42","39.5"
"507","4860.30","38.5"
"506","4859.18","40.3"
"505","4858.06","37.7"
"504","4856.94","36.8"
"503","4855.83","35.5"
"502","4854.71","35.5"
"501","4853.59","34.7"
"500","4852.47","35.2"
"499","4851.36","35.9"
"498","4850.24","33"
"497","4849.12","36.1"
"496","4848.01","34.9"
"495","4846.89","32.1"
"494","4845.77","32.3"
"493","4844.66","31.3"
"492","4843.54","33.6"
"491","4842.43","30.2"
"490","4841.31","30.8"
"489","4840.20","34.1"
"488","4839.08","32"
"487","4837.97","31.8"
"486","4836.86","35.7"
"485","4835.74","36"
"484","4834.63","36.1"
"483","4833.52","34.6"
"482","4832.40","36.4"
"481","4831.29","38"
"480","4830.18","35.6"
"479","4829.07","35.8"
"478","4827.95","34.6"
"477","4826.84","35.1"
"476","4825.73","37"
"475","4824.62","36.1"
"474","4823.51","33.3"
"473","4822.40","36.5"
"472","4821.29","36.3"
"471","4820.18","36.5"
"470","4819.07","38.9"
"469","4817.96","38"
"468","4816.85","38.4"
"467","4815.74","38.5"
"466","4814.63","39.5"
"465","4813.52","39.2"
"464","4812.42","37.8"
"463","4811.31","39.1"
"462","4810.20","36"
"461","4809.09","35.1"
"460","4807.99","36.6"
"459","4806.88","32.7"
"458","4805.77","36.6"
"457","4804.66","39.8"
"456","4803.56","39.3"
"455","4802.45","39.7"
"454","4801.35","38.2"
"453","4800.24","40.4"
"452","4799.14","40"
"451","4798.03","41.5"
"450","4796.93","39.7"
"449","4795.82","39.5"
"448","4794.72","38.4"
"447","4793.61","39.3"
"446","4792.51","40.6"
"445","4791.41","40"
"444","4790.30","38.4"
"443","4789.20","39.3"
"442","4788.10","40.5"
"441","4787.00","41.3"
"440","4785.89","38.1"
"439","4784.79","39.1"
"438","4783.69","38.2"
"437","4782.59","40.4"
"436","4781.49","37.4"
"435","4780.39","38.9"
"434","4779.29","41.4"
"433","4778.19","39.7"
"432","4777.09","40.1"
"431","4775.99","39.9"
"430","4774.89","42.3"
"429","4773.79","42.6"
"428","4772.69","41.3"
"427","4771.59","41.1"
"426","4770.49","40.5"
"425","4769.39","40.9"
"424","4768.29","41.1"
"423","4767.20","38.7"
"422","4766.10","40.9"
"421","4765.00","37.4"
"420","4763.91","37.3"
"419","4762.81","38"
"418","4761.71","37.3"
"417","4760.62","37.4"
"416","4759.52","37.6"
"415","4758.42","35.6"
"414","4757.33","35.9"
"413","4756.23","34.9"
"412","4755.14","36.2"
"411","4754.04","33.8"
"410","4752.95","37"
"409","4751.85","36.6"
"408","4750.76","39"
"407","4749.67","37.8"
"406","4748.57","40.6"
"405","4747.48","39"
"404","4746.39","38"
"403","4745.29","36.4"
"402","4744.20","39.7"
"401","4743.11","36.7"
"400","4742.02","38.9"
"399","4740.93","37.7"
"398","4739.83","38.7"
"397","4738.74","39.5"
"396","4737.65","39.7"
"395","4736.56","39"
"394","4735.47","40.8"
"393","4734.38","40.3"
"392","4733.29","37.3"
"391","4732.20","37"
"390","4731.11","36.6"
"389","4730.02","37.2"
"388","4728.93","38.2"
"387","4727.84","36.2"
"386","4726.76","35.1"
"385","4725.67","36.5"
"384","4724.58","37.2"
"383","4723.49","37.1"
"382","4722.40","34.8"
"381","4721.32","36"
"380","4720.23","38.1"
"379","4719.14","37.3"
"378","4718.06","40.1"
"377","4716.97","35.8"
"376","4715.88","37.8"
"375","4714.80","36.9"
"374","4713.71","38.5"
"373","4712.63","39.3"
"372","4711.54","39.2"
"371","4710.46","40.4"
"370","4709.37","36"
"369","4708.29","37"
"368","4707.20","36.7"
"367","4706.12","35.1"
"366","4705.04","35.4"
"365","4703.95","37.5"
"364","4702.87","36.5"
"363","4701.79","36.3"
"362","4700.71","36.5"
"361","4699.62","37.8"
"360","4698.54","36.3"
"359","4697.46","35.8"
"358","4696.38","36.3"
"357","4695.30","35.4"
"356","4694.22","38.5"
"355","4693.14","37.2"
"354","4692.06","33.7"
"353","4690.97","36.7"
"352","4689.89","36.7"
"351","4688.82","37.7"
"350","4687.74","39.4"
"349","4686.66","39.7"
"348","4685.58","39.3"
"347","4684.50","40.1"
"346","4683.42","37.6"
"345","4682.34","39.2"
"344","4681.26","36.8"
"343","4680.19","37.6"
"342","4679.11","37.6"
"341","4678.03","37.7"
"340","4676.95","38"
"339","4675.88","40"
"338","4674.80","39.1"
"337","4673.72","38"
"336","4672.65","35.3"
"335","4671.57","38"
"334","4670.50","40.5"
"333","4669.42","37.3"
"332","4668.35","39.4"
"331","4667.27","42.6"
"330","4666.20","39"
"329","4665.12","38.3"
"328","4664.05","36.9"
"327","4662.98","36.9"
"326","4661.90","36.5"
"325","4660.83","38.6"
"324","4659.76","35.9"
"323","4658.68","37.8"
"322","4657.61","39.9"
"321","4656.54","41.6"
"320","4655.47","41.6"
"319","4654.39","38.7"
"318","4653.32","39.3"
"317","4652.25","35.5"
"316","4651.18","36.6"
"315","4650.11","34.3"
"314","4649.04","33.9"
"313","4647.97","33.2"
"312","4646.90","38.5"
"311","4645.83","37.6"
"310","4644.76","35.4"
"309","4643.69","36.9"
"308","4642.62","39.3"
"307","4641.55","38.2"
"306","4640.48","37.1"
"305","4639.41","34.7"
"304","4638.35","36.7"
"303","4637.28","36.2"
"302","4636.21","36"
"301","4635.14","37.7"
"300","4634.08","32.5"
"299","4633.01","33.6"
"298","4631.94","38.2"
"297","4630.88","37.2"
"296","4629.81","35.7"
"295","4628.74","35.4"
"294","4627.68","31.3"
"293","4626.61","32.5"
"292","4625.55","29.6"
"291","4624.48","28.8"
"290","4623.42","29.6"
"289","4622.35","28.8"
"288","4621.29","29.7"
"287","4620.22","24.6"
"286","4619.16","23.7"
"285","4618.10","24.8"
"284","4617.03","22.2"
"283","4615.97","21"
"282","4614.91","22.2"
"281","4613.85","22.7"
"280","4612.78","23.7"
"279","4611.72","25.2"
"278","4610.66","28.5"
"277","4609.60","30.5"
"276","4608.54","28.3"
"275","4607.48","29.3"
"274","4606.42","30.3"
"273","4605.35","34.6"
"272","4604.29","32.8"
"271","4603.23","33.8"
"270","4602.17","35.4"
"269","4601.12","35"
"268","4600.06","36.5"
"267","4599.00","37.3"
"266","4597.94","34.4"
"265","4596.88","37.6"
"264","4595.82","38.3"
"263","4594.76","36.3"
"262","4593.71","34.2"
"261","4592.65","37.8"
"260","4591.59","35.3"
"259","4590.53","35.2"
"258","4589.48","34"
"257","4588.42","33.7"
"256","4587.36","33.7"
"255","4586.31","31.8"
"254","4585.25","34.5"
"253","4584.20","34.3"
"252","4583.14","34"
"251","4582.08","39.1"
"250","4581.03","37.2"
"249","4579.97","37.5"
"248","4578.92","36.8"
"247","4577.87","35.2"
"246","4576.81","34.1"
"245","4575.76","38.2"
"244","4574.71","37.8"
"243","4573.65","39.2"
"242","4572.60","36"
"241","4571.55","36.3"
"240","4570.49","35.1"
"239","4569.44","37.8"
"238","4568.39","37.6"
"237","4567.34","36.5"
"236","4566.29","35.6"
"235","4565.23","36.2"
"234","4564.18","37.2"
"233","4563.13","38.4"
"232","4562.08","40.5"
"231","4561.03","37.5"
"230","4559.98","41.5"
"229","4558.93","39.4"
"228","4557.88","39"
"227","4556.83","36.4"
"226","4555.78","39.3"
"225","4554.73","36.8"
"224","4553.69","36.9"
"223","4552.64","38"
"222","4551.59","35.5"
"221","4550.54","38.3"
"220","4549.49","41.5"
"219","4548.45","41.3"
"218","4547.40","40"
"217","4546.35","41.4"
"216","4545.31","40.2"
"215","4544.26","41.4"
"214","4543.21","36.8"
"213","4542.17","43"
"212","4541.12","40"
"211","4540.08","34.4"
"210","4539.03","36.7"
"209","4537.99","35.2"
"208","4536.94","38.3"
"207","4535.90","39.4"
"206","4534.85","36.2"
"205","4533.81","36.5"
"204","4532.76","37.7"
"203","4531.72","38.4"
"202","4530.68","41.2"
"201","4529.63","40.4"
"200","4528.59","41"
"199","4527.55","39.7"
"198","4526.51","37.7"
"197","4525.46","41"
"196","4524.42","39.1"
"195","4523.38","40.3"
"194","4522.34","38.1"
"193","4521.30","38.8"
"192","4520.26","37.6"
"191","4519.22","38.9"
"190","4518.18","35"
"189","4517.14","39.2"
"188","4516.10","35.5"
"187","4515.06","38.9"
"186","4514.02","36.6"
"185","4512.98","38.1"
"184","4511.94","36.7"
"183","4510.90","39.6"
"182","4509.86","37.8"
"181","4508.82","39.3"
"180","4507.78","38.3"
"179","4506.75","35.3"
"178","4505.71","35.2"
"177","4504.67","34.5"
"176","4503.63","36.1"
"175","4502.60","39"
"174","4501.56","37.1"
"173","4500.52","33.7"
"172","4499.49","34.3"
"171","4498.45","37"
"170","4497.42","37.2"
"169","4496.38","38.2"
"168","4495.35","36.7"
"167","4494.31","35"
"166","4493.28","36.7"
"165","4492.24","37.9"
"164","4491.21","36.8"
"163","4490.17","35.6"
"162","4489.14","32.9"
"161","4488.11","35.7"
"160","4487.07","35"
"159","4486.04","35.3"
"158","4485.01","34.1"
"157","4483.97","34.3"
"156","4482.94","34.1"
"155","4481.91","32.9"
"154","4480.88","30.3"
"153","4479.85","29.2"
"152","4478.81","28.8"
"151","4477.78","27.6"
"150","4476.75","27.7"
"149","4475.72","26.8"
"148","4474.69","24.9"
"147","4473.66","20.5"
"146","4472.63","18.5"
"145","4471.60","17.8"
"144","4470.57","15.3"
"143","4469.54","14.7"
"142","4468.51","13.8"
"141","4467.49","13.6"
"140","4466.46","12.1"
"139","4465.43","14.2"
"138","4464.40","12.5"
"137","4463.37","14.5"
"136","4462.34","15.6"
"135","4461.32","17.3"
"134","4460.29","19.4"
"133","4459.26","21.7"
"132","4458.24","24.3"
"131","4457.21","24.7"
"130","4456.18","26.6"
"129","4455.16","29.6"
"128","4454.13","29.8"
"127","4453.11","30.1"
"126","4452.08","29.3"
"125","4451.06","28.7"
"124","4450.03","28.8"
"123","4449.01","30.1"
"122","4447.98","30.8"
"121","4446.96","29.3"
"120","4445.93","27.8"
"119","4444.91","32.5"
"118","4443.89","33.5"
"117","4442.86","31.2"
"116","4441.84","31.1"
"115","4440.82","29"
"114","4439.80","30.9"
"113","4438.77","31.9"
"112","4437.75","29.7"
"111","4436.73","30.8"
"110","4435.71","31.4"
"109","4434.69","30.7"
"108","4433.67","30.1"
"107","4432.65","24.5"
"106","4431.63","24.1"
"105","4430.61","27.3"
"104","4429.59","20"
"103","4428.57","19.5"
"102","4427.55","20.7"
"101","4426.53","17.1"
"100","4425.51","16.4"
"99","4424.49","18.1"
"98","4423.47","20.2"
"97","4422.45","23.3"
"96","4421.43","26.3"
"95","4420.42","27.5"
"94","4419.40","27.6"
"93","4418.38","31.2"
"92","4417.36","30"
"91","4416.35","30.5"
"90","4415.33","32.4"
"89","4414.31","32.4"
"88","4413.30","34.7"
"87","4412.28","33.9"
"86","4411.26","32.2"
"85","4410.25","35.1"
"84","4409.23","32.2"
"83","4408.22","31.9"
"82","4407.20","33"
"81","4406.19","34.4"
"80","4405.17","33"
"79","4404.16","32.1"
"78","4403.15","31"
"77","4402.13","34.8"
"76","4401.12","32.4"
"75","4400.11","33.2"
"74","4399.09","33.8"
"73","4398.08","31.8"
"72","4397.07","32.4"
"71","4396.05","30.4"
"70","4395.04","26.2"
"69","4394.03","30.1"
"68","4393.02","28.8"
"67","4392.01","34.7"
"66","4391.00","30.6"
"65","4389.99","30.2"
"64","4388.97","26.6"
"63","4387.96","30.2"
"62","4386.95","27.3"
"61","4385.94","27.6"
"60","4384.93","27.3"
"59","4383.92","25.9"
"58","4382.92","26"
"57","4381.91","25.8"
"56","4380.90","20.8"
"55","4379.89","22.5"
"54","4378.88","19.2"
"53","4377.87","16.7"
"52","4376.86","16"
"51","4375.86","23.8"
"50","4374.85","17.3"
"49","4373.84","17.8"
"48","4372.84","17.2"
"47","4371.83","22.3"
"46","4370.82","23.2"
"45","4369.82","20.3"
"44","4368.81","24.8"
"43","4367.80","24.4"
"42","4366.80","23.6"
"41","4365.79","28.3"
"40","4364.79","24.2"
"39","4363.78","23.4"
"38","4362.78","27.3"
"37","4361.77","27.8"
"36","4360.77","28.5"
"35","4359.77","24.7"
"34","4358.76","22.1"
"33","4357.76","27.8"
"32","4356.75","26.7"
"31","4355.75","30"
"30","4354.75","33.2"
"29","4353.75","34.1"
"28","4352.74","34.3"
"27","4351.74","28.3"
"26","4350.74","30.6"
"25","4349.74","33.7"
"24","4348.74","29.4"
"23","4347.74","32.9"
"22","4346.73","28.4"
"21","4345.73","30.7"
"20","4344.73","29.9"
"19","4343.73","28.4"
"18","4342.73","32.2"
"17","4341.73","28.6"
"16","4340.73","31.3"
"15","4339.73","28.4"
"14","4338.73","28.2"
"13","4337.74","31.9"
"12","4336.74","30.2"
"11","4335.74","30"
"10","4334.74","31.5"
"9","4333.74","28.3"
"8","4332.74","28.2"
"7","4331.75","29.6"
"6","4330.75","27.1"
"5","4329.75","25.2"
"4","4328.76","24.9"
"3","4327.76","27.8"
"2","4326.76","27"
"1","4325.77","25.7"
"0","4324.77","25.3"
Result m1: 0.23 mag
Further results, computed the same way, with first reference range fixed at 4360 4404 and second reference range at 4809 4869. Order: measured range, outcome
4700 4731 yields -0.12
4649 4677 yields -0.19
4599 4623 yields 0.09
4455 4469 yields 0.46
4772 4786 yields -0.16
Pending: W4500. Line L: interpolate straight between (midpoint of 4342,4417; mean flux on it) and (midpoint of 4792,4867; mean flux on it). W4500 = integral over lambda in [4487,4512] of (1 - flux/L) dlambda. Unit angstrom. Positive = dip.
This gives -4.9 angstrom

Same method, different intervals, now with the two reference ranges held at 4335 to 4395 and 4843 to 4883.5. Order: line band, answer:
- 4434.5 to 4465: 1.25 angstrom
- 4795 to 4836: -4.19 angstrom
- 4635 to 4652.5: -2.85 angstrom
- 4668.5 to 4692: -4.67 angstrom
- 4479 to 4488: -1.36 angstrom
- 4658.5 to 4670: -2.39 angstrom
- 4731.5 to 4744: -2.29 angstrom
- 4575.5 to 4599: -4.06 angstrom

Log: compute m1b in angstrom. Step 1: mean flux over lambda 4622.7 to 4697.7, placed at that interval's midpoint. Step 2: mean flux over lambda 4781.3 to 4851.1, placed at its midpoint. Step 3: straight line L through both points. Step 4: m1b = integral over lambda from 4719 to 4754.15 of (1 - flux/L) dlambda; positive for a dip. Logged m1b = -0.8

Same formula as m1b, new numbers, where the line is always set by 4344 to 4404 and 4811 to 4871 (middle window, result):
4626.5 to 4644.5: -2.25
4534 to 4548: -3.91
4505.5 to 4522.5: -4.51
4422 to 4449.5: 1.54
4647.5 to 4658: -1.70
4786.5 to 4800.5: -2.07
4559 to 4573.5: -3.24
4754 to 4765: -0.78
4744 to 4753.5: -1.18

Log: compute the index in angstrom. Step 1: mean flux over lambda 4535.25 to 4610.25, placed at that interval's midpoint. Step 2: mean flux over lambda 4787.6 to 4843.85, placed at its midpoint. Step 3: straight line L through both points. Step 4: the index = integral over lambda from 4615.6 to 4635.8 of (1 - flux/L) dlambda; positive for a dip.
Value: 3.4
